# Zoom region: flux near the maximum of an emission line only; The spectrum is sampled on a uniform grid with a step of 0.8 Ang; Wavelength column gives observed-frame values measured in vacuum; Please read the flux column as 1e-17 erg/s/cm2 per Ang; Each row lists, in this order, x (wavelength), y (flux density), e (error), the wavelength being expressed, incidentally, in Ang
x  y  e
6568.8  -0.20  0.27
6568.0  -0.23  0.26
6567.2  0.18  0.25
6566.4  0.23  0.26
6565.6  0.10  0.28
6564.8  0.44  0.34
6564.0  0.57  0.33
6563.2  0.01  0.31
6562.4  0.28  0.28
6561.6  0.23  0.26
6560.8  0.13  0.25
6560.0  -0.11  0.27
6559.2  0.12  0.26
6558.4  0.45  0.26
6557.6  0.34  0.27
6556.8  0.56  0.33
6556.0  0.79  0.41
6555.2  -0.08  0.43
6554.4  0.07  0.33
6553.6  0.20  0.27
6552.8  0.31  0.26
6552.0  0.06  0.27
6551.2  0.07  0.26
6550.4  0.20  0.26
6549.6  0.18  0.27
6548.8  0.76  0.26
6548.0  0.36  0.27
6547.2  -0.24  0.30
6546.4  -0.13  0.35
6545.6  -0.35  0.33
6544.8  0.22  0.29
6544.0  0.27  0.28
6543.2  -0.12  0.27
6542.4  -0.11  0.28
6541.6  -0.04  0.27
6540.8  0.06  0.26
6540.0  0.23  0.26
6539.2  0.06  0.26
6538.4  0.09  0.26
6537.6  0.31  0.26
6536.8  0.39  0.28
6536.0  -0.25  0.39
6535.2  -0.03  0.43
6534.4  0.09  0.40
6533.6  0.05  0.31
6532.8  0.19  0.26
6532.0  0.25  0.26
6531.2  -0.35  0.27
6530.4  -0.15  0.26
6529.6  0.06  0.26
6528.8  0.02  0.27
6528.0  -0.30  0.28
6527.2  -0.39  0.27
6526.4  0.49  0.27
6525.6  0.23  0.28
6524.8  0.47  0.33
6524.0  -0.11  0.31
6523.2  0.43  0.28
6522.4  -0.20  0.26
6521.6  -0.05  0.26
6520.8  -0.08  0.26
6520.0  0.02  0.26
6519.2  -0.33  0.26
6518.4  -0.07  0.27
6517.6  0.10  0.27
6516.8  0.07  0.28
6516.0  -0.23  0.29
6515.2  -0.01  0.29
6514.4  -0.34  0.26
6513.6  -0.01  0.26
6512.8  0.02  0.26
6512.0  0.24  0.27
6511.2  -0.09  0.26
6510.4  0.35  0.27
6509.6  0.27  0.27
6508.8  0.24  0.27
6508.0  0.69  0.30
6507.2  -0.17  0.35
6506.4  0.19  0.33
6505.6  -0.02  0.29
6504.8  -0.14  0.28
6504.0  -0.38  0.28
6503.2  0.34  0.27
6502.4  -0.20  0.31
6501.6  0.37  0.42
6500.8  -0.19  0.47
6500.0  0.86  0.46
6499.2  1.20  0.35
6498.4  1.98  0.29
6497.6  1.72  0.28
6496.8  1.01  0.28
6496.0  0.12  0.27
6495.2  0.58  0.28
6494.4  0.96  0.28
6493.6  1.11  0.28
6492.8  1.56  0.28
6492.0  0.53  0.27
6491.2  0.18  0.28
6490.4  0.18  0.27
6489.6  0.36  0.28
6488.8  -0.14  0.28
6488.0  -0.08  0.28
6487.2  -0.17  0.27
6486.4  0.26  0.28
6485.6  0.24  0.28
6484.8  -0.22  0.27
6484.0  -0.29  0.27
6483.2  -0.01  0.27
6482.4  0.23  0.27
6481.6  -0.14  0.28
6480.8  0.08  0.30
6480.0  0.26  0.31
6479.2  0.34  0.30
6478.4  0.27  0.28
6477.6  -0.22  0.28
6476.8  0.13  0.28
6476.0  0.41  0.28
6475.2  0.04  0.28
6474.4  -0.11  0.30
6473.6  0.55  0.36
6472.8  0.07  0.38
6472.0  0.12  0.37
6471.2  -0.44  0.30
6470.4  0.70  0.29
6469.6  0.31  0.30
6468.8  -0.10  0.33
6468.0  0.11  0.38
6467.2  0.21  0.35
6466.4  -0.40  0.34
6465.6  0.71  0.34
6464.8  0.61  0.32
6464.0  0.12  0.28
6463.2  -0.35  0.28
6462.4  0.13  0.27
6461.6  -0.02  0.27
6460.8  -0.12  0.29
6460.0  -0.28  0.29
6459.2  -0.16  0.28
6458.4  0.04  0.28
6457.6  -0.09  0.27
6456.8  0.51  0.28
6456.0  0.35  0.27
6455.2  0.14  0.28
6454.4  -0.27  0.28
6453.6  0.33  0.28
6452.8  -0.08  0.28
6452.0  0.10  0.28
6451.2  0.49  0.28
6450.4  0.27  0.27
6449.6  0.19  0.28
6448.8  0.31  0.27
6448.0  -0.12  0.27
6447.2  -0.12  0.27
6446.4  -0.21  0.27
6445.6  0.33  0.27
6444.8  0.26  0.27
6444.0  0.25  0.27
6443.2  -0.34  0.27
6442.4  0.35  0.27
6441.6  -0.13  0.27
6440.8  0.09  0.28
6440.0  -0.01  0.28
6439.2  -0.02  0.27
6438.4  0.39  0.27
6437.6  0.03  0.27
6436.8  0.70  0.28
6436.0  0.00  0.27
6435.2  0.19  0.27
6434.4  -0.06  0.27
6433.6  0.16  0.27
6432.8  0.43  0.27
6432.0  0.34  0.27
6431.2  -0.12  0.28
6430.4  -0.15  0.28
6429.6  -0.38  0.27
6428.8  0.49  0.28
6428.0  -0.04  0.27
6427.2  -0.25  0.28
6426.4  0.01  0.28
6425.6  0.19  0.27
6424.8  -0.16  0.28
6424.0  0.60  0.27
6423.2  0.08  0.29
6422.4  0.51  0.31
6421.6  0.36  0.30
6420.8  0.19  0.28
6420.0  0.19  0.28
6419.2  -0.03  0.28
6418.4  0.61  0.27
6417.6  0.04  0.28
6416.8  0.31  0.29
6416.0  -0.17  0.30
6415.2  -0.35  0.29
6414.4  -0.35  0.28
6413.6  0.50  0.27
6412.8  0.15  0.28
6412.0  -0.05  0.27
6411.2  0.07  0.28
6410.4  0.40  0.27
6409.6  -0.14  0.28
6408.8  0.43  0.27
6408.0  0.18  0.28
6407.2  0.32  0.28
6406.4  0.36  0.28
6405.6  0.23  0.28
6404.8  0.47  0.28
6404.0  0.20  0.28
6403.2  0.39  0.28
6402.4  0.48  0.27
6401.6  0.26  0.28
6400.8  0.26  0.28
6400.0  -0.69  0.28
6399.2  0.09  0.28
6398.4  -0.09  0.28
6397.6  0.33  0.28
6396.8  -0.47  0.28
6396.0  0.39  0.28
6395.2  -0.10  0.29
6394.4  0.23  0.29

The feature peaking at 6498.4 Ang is [O II] 3727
